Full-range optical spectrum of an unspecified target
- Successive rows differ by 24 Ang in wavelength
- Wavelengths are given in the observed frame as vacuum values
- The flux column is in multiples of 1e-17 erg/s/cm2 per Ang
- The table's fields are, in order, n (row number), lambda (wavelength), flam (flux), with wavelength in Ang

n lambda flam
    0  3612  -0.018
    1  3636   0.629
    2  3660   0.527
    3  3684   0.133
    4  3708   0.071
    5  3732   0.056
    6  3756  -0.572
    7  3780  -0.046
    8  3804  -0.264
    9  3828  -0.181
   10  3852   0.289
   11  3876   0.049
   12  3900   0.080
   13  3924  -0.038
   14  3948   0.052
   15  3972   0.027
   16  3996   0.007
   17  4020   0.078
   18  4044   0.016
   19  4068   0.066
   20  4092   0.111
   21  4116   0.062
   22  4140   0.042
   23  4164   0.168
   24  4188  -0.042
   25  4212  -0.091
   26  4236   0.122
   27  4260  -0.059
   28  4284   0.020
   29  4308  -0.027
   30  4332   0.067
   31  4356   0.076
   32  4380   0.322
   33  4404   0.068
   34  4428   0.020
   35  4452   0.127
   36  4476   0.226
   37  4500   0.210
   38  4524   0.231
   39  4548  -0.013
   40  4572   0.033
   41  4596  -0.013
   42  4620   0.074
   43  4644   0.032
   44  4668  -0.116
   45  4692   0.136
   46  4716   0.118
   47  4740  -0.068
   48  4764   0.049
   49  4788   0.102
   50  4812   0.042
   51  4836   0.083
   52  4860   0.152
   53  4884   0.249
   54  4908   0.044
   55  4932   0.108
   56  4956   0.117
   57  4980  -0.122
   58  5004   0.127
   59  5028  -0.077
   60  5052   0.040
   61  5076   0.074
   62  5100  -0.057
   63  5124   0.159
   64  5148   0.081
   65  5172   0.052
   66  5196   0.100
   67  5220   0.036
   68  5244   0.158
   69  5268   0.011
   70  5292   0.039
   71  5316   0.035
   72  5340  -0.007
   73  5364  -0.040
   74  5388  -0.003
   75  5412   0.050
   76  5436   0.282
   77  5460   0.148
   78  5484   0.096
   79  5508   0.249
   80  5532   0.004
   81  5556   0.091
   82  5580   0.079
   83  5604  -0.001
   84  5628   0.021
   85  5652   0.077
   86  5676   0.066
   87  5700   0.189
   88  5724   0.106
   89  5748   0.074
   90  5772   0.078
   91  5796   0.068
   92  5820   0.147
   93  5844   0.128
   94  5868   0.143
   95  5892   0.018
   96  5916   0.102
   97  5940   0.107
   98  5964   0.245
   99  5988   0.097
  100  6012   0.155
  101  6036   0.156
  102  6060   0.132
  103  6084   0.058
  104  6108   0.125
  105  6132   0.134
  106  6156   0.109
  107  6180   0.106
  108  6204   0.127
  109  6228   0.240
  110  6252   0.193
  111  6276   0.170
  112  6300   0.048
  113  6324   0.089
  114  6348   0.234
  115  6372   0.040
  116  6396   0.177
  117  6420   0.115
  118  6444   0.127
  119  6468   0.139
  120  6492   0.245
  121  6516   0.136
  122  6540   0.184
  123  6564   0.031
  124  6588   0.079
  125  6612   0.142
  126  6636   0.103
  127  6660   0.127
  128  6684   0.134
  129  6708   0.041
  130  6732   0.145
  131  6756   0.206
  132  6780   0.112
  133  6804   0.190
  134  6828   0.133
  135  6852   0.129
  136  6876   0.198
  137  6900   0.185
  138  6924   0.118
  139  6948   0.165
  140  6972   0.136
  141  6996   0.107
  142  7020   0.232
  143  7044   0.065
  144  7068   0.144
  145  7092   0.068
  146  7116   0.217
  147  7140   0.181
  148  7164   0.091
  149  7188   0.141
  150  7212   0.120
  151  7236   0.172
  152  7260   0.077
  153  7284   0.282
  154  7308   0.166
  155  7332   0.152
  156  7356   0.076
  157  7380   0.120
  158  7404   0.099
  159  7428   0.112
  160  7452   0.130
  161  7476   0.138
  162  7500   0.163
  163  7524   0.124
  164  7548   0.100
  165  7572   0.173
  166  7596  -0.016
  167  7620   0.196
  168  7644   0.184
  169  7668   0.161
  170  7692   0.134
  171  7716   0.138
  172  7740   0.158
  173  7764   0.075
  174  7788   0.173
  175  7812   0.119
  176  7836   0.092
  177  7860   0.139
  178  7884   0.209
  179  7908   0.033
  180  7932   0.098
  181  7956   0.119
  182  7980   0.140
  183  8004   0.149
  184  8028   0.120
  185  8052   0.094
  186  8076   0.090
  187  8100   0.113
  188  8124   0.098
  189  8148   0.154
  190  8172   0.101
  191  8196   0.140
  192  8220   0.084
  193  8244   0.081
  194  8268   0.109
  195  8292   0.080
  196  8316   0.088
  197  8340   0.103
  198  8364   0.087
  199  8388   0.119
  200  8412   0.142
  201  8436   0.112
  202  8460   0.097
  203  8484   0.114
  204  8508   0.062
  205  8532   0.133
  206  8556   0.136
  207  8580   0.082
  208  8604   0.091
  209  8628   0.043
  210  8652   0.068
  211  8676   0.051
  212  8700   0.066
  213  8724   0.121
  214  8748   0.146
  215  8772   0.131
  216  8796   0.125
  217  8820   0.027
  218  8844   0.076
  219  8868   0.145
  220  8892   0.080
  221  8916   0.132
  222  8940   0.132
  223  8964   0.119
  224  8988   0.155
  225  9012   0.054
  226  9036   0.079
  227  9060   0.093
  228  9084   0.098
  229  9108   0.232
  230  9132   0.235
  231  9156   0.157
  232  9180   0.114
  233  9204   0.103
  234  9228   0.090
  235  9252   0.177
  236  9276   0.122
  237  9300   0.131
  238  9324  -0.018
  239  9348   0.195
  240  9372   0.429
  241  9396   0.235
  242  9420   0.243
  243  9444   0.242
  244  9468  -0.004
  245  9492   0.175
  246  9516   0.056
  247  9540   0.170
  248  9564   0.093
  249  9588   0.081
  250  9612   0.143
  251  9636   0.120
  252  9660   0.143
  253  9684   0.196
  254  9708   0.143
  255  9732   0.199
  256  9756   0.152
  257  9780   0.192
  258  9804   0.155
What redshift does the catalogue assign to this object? 1.446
